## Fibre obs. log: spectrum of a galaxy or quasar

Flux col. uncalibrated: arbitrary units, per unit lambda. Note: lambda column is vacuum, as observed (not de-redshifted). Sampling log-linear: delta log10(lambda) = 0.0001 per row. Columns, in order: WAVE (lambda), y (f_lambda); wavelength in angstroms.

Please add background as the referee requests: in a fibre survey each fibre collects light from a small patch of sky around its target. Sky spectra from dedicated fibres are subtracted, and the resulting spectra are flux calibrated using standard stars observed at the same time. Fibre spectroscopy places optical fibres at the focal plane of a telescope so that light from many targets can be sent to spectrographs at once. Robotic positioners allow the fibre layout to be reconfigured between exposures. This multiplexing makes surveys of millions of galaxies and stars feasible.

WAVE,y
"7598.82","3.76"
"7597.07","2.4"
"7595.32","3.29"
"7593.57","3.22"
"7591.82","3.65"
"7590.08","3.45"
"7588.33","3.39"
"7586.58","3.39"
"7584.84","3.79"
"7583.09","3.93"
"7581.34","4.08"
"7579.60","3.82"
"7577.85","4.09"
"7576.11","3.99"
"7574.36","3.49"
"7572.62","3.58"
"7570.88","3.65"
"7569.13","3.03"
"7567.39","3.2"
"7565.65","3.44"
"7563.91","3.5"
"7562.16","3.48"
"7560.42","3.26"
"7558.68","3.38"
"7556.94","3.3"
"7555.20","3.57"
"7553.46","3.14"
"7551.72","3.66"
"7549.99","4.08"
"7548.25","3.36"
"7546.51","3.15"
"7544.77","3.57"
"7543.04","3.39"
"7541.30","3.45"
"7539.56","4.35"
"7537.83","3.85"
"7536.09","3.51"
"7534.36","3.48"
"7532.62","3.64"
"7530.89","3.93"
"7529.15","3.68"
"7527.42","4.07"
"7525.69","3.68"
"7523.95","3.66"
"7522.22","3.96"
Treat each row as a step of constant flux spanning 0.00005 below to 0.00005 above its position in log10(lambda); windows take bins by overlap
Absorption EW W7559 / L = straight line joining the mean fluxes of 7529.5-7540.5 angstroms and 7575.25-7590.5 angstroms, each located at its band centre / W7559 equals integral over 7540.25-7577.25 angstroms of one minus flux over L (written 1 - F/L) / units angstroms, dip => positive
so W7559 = 3.1 angstroms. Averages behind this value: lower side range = 3.78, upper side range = 3.78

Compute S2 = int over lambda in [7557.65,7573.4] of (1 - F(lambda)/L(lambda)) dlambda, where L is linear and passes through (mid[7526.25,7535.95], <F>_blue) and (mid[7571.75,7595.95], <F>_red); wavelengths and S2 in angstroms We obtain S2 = 1.3 angstroms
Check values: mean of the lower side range 3.74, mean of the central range 3.39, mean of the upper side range 3.66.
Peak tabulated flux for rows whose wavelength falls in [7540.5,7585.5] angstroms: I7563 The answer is 4.09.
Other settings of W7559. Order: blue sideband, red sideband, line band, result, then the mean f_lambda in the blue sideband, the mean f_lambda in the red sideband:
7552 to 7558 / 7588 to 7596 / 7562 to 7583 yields -1.5 angstroms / 3.37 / 3.4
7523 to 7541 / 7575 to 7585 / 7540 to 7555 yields 1.3 angstroms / 3.77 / 3.95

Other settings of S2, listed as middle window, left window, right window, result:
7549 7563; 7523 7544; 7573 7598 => 0.7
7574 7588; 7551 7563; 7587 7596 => -1.7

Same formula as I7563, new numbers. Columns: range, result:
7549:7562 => 4.08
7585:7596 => 3.65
